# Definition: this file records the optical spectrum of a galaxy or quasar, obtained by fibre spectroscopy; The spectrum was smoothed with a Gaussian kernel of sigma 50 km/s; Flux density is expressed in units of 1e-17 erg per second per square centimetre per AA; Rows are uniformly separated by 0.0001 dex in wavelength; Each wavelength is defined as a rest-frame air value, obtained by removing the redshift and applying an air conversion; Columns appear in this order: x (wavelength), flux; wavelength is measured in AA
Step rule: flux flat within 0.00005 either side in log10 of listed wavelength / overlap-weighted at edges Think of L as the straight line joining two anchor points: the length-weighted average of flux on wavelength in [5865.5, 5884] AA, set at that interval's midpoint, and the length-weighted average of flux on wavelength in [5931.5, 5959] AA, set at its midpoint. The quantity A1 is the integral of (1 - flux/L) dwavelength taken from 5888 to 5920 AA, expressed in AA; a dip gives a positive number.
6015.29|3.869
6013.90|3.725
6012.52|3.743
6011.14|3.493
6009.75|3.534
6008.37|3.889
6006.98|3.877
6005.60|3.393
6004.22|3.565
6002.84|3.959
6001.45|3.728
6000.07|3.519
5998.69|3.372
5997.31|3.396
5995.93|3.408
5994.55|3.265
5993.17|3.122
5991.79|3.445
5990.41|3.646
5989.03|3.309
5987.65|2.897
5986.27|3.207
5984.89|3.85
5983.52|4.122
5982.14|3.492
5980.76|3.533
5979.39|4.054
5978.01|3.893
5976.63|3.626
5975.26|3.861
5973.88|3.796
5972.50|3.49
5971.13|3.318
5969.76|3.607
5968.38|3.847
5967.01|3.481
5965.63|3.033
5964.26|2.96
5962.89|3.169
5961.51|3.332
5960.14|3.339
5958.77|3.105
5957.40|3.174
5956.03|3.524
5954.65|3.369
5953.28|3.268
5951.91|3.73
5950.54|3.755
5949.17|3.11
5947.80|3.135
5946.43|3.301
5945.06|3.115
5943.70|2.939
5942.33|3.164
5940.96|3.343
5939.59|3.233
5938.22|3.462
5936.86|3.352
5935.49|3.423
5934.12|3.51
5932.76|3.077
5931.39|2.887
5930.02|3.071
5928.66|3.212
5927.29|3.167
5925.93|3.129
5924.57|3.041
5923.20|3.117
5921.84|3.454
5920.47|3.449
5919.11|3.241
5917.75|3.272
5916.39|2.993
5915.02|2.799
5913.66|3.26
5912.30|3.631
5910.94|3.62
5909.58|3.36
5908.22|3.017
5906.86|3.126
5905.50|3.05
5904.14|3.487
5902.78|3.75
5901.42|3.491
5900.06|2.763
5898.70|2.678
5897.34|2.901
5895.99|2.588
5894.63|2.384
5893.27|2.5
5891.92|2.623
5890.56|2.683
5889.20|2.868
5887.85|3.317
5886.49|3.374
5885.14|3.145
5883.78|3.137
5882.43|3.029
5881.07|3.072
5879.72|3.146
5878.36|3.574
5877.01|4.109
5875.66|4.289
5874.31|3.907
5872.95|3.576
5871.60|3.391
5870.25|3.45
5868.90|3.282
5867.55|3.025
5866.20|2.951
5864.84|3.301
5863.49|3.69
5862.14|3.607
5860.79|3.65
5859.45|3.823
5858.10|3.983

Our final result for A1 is 3.0 AA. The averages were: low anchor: 3.43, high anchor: 3.3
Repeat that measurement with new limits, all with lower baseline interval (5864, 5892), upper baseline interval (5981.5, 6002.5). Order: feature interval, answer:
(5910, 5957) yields 1.6 AA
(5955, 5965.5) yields 0.6 AA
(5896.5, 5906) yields 0.5 AA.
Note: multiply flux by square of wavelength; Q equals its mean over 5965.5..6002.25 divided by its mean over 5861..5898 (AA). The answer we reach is 1.14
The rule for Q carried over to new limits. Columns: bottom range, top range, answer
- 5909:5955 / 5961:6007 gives 1.10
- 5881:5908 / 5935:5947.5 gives 1.10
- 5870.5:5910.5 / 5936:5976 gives 1.08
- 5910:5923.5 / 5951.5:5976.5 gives 1.05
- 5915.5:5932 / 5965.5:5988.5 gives 1.16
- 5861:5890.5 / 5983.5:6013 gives 1.08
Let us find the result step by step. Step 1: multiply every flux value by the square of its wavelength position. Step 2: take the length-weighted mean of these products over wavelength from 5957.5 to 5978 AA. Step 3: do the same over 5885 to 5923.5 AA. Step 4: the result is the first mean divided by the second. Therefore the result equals 1.1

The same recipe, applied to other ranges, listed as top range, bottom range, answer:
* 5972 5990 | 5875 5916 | 1.18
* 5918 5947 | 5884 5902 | 1.14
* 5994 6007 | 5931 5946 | 1.12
